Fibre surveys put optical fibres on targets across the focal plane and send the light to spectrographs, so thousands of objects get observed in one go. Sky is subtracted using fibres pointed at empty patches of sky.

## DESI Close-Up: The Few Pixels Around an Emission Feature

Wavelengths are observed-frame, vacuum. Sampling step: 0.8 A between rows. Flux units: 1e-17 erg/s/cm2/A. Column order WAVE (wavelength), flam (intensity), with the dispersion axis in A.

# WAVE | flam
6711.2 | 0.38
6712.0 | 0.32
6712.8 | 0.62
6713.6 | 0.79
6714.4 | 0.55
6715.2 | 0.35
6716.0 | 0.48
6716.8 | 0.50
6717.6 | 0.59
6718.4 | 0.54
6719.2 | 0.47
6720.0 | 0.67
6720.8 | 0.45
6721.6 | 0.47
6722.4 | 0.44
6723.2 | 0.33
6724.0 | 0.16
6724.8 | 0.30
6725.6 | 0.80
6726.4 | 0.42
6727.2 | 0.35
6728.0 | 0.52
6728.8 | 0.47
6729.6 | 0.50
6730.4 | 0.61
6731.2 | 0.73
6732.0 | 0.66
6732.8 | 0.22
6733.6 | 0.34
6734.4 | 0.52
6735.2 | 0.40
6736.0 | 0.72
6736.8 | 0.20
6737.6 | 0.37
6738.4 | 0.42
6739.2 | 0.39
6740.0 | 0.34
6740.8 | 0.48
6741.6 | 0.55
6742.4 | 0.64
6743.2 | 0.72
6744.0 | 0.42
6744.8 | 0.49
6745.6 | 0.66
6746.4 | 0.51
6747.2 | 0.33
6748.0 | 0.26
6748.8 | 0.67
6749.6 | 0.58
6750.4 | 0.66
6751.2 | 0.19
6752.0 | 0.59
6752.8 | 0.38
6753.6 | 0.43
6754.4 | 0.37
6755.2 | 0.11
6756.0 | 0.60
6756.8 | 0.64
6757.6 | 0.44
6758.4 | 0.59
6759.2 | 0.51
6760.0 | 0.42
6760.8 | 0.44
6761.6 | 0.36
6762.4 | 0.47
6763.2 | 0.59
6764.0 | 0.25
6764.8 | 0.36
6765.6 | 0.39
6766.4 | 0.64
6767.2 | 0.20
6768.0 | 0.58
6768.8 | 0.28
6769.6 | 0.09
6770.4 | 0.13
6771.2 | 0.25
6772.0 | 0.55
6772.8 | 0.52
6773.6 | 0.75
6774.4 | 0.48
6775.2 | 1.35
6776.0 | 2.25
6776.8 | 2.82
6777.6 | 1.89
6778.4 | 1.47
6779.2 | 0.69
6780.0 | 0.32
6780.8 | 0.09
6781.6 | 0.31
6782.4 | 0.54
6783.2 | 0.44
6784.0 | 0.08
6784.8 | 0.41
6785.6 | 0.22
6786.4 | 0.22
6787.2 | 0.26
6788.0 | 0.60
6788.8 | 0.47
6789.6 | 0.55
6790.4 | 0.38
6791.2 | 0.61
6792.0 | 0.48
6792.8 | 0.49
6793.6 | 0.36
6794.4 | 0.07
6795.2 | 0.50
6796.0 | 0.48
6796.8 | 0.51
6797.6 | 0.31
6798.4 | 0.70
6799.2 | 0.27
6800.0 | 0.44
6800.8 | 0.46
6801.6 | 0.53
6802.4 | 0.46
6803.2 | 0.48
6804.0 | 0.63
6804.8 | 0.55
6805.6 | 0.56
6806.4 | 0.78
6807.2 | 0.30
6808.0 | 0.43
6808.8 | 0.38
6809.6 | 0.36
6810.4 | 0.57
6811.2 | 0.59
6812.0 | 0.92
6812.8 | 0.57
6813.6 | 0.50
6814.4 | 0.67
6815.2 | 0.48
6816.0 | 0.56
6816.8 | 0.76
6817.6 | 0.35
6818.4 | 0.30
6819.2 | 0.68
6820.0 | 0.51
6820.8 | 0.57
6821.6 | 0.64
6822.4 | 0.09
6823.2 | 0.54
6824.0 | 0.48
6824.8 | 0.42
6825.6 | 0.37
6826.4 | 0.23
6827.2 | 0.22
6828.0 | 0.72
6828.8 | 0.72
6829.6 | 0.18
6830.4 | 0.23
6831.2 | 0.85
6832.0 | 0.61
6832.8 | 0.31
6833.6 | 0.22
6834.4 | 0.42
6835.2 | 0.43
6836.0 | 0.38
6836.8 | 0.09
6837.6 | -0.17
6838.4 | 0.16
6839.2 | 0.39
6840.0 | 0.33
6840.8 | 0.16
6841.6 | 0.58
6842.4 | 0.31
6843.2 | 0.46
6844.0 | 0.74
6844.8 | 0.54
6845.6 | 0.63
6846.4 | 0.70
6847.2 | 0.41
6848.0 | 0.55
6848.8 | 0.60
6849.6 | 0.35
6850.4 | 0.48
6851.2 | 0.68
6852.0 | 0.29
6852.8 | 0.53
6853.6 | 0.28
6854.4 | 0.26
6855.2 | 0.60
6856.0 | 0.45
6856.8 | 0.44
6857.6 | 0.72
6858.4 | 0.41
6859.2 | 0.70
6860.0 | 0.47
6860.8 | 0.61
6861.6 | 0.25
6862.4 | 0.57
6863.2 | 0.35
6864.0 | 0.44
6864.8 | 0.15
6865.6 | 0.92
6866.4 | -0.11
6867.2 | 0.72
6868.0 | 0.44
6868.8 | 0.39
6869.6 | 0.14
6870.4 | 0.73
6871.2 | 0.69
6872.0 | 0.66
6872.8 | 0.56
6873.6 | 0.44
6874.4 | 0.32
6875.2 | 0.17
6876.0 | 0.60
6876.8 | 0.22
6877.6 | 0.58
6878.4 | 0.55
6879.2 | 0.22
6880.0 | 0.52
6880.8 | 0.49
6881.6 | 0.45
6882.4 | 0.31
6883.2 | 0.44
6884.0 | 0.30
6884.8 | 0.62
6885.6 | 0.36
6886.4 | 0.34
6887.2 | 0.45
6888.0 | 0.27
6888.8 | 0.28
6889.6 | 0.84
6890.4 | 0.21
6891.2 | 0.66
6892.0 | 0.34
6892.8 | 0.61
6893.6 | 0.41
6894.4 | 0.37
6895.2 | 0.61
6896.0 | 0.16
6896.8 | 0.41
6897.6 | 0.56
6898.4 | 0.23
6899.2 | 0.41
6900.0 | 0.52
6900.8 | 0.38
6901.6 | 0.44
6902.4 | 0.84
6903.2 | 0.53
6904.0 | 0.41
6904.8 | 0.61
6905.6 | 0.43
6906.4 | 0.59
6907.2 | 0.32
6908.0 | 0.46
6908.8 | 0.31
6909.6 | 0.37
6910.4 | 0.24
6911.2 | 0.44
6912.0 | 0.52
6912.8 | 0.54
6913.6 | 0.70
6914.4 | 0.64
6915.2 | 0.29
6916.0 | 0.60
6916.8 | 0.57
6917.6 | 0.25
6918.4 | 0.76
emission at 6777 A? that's H-gamma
